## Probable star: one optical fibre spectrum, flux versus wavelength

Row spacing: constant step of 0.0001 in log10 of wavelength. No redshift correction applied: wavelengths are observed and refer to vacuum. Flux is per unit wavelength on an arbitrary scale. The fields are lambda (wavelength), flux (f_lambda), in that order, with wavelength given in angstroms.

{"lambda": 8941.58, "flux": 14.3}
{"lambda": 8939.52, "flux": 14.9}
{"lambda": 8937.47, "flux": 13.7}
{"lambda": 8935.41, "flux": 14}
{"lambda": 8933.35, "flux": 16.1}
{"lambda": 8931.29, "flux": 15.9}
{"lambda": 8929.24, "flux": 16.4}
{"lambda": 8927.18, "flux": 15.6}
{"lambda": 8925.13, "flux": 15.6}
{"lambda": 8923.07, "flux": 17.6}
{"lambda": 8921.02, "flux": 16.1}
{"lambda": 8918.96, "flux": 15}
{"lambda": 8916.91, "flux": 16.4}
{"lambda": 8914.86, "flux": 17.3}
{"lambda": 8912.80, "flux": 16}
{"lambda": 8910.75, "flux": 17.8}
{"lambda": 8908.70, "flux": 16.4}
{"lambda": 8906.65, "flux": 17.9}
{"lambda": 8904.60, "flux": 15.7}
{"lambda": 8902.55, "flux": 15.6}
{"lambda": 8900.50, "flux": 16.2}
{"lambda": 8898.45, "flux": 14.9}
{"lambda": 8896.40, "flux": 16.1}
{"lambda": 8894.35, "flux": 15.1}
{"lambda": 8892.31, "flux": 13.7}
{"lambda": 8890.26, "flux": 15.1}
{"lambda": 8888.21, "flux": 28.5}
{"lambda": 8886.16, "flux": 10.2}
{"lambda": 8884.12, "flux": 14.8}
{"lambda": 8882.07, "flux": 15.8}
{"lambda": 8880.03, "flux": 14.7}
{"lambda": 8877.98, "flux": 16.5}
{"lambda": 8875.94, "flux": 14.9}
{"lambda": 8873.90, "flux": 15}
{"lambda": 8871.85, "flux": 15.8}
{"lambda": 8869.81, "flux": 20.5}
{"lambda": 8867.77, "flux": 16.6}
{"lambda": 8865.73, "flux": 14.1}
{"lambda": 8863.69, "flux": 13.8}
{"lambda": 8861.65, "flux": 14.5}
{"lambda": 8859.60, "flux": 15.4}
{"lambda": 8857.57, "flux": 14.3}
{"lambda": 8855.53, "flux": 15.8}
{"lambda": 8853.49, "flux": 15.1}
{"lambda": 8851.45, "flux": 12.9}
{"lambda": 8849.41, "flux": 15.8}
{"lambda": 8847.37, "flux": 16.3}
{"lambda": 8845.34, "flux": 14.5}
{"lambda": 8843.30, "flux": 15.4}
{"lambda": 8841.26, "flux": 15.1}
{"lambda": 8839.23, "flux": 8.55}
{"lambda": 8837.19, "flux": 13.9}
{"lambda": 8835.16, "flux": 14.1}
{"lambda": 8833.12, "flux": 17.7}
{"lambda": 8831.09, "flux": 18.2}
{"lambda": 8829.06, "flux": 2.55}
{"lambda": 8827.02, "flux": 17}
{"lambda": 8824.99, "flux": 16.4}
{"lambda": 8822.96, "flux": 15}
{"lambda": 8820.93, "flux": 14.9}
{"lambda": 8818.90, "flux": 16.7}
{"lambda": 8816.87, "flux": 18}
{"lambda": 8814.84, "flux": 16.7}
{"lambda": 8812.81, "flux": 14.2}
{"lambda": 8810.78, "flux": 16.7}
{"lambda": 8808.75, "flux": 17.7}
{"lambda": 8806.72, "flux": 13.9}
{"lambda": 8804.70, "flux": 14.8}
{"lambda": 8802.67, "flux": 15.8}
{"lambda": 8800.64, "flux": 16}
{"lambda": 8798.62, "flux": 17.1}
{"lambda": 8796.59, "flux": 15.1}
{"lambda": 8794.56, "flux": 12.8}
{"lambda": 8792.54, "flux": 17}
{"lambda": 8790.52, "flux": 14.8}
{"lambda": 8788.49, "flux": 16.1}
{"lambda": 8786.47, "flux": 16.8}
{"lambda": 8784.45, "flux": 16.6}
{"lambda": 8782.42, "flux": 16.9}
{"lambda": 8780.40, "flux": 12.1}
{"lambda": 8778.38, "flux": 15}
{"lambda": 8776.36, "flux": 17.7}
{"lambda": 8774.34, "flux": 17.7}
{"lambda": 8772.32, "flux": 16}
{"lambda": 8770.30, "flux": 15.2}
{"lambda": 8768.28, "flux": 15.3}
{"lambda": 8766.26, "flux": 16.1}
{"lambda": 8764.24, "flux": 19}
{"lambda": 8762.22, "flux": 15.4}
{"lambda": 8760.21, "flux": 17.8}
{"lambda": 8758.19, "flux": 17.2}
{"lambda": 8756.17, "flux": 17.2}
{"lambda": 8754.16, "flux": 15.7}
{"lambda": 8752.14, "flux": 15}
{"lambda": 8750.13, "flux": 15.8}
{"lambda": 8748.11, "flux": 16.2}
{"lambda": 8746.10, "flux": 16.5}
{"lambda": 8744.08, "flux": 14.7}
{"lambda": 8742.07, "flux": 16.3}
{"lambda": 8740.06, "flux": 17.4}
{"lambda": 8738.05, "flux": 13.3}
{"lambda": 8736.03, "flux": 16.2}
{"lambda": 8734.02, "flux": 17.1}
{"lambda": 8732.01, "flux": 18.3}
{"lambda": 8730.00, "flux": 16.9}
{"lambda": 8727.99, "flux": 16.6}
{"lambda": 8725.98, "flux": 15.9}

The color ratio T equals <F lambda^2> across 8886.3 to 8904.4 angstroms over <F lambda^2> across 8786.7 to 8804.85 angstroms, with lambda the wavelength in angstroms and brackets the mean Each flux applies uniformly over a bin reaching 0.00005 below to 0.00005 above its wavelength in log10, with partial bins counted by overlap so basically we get 1.08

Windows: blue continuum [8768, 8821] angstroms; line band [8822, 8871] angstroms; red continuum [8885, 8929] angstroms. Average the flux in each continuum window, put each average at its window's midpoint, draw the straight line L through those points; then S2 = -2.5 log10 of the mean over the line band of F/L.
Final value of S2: 0.09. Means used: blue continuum 15.9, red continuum 16.3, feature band 14.7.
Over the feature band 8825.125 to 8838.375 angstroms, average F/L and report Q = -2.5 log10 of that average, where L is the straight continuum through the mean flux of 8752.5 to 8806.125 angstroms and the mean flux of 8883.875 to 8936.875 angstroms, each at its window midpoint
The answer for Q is 0.15 mag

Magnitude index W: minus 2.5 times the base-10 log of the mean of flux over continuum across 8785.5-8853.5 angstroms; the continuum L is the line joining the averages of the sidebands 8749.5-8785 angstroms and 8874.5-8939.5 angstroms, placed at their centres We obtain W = 0.07 mag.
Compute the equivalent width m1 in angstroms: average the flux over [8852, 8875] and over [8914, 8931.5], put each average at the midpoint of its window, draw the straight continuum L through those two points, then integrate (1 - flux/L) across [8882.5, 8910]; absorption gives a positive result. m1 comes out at -0.5 angstroms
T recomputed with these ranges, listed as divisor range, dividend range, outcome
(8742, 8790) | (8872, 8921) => 1.02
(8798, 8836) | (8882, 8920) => 1.07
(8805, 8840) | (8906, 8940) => 1.10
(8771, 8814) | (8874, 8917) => 1.05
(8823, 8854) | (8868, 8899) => 1.14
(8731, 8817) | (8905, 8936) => 1.05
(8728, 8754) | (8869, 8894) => 1.04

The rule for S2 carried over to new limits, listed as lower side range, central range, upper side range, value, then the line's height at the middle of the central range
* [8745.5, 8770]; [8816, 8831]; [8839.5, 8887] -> 0.07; 15.6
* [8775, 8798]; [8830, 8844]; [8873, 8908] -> 0.08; 15.8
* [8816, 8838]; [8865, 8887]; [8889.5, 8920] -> 0.01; 15.6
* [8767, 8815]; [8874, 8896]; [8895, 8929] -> 0.02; 16.1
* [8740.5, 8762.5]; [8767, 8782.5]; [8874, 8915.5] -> 0.04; 16.2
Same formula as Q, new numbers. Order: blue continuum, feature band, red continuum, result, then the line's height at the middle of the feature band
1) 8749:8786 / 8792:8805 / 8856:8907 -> 0.04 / 16.1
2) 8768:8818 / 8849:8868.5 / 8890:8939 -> 0.08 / 15.8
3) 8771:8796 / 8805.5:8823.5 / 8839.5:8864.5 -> -0.05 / 15.3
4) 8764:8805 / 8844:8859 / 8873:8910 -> 0.07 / 15.9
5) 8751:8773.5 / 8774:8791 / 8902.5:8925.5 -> 0.03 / 16.4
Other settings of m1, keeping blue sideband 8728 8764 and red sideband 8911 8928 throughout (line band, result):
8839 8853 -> 1.6 angstroms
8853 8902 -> 1.7 angstroms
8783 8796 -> 0.5 angstroms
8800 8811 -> 0.4 angstroms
